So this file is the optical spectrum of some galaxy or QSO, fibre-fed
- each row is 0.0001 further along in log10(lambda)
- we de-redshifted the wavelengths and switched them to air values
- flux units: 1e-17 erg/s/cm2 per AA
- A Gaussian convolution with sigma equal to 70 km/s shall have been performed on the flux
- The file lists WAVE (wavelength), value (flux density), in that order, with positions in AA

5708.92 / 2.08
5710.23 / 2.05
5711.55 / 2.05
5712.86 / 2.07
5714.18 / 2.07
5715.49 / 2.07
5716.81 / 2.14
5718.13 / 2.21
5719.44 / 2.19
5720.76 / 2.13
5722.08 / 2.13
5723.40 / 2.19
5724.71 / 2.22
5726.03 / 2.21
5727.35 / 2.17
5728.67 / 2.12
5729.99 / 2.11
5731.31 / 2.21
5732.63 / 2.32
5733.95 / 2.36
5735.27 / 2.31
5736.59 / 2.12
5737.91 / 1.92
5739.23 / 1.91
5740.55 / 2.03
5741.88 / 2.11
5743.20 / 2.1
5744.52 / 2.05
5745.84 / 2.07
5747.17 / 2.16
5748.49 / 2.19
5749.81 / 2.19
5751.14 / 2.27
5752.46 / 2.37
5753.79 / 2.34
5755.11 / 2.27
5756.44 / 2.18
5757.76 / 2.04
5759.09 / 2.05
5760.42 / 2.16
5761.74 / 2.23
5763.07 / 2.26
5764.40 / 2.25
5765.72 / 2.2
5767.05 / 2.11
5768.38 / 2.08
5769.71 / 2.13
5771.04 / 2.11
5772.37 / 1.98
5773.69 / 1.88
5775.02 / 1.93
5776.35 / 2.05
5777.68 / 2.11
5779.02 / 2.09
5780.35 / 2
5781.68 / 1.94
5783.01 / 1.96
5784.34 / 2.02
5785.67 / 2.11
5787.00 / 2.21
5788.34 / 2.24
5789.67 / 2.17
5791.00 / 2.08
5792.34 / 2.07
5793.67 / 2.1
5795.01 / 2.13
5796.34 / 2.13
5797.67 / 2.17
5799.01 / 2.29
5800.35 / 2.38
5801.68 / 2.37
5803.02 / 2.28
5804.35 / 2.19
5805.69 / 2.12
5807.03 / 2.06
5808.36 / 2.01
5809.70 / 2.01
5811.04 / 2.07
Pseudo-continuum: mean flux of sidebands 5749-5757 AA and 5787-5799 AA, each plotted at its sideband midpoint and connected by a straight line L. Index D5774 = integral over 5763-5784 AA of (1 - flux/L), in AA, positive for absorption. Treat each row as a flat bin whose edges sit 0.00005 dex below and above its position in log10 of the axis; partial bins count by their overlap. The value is 1.4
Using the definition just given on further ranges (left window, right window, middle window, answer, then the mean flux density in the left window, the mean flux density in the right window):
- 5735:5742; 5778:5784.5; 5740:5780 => -2.1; 2.05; 2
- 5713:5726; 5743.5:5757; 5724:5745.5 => 0.4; 2.15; 2.21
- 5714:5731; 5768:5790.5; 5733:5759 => -0.5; 2.15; 2.06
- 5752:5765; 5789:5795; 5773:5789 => 0.7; 2.21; 2.11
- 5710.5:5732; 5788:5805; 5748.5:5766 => -0.4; 2.14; 2.2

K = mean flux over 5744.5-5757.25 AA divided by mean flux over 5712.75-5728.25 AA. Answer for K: 1.03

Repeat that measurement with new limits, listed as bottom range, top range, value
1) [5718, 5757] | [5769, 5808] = 0.97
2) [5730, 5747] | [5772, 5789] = 0.96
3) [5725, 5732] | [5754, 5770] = 1.00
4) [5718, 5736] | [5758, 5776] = 0.95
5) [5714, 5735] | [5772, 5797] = 0.95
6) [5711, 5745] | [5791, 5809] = 1.02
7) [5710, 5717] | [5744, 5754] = 1.06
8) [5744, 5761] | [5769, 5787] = 0.93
